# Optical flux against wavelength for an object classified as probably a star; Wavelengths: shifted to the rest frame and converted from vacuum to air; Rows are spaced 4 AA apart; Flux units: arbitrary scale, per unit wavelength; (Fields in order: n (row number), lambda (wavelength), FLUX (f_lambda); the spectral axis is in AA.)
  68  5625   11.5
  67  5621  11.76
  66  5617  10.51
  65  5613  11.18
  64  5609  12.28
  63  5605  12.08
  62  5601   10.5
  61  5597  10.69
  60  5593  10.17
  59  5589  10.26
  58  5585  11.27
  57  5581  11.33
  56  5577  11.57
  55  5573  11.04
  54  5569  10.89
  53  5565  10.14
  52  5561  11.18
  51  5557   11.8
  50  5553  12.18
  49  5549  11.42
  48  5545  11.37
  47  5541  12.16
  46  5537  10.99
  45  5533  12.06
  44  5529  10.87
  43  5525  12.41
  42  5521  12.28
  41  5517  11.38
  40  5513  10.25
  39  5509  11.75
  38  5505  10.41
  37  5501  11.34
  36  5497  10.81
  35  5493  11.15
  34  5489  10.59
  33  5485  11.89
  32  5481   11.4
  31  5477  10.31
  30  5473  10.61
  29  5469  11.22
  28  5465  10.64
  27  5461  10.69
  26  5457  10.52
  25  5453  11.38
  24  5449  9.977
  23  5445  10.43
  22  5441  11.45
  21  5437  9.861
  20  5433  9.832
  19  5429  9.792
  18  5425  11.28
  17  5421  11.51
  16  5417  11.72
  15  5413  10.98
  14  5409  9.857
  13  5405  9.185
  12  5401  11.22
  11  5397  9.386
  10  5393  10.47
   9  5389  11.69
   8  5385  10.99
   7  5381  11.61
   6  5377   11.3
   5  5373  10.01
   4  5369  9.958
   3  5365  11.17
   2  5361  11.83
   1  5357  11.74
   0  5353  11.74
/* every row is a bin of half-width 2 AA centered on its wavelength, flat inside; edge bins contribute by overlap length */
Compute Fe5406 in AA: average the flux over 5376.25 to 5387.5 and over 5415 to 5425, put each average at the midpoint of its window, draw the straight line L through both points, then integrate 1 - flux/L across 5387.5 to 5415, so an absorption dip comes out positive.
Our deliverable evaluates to 2.55 AA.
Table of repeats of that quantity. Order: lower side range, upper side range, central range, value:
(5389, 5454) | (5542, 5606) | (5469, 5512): -0.8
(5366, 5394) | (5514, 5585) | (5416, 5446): 0.9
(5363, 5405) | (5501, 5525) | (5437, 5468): 1.0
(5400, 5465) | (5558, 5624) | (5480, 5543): -3.0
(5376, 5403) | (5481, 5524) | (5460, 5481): 0.7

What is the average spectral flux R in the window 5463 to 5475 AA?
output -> 10.8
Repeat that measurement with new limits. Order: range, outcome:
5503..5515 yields 10.8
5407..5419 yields 10.9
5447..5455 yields 10.7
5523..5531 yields 11.6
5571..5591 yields 11.1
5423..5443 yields 10.4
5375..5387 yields 11.3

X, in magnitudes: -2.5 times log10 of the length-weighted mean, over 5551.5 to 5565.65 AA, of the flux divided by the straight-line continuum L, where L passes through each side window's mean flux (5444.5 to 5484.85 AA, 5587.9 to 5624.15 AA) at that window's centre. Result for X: -0.04 mag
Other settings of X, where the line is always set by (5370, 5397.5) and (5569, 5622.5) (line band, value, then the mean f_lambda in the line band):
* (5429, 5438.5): 0.11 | 9.83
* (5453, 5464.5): 0.02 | 10.7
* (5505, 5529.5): -0.04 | 11.4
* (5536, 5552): -0.05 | 11.6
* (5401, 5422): 0.02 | 10.7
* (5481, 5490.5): -0.03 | 11.3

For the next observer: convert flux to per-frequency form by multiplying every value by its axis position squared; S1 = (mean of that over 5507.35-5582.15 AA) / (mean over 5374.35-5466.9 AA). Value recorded 1.12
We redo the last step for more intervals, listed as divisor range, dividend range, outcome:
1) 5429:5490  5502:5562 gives 1.10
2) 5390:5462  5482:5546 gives 1.11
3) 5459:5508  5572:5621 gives 1.06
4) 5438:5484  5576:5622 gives 1.08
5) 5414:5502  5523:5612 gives 1.09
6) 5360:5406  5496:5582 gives 1.12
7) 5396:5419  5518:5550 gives 1.17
